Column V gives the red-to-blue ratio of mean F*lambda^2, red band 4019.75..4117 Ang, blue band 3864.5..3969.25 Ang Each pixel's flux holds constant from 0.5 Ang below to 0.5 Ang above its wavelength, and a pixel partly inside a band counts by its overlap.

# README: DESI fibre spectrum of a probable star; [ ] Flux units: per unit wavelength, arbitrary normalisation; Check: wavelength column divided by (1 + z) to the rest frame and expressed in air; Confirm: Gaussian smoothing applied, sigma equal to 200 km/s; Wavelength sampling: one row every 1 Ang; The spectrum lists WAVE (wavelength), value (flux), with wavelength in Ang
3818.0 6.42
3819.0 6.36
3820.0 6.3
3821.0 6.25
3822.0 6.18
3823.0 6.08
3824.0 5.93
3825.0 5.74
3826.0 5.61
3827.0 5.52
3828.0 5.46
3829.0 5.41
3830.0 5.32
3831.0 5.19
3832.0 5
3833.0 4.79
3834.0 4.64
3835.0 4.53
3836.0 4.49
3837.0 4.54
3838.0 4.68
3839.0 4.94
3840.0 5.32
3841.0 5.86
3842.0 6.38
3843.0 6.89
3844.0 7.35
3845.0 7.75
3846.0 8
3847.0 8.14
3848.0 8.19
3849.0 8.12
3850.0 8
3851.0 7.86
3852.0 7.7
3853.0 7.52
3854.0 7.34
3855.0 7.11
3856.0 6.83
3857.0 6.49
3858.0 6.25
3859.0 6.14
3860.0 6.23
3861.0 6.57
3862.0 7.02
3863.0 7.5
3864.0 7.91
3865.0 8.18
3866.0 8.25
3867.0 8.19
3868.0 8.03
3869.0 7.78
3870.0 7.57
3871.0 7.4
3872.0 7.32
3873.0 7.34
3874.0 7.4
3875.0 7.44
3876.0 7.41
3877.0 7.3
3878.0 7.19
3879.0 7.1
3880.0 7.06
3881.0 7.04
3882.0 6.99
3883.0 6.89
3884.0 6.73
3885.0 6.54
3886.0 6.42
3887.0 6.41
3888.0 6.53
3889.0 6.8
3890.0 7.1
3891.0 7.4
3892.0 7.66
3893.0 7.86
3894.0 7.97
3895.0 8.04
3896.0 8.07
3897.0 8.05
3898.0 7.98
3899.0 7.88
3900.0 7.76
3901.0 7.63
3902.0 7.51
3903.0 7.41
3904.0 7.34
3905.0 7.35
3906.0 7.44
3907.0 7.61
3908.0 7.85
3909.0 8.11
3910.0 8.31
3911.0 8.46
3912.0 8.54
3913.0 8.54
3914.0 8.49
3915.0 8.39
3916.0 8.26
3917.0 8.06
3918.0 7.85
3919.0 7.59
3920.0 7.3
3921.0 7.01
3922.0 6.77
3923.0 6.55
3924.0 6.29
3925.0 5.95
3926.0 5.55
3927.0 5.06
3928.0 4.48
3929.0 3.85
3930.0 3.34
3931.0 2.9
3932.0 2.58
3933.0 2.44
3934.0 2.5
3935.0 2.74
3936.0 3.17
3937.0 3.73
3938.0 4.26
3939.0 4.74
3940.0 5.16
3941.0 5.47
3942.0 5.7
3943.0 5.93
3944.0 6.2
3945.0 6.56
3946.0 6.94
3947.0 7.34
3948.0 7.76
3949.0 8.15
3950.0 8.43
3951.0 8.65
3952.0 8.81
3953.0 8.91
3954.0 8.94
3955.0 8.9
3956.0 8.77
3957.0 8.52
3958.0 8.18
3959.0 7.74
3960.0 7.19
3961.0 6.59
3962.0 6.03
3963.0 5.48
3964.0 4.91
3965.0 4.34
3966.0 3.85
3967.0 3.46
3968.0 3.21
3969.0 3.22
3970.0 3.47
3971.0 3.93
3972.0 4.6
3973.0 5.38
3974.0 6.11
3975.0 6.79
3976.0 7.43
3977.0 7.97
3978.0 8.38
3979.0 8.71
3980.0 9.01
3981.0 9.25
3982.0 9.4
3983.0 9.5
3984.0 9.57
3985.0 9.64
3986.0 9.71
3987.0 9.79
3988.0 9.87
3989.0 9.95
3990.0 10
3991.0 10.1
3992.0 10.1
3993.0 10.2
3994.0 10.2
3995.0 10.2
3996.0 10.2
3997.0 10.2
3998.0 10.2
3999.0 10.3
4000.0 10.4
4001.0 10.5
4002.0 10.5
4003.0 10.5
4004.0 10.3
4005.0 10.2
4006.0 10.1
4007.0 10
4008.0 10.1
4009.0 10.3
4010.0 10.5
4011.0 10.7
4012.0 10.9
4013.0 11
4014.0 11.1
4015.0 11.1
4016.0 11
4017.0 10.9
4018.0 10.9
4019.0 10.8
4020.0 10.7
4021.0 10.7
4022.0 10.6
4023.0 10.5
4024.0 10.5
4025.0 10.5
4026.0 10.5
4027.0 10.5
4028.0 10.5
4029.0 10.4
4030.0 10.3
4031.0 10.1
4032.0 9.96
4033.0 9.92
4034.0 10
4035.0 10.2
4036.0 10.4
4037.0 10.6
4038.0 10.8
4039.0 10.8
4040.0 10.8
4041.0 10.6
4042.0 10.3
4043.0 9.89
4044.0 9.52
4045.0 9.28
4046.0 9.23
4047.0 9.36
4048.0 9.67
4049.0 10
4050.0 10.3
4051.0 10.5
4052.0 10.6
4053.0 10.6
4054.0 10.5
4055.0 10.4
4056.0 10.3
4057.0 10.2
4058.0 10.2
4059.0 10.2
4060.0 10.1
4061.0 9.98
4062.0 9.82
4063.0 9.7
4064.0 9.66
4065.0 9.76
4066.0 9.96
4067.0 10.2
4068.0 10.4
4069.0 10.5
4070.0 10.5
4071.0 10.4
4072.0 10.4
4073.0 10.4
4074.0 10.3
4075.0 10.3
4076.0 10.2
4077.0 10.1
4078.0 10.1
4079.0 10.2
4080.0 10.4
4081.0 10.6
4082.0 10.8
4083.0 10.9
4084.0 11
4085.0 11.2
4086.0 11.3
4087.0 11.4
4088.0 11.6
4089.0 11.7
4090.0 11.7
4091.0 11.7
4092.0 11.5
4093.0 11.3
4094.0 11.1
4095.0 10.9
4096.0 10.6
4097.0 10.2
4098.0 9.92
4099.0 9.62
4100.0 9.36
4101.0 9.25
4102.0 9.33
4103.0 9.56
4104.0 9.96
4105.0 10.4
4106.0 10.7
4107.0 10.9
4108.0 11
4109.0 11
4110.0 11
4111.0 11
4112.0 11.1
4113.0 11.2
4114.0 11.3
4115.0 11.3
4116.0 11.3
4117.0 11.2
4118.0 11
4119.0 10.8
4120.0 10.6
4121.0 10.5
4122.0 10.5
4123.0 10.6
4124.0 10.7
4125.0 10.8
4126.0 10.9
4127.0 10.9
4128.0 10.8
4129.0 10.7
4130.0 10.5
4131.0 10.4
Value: 1.67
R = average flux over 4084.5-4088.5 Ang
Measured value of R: 11.4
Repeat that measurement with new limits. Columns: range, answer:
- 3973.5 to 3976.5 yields 6.78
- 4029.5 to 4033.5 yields 10.1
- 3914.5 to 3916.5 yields 8.32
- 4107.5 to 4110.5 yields 11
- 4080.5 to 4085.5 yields 10.9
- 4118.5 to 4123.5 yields 10.6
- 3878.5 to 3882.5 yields 7.05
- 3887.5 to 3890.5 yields 6.81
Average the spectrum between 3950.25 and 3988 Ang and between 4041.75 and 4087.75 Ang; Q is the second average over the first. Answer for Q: 1.43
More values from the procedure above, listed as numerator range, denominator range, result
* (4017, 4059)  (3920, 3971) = 1.80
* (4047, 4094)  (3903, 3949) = 1.70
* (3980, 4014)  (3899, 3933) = 1.49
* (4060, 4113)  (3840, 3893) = 1.45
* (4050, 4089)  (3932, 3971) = 1.77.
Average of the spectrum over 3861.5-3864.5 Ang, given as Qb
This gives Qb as 7.48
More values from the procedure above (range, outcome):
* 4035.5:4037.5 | 10.5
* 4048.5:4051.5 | 10.3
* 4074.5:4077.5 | 10.2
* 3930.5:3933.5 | 2.64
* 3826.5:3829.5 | 5.46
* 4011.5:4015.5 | 11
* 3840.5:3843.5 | 6.38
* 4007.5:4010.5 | 10.3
